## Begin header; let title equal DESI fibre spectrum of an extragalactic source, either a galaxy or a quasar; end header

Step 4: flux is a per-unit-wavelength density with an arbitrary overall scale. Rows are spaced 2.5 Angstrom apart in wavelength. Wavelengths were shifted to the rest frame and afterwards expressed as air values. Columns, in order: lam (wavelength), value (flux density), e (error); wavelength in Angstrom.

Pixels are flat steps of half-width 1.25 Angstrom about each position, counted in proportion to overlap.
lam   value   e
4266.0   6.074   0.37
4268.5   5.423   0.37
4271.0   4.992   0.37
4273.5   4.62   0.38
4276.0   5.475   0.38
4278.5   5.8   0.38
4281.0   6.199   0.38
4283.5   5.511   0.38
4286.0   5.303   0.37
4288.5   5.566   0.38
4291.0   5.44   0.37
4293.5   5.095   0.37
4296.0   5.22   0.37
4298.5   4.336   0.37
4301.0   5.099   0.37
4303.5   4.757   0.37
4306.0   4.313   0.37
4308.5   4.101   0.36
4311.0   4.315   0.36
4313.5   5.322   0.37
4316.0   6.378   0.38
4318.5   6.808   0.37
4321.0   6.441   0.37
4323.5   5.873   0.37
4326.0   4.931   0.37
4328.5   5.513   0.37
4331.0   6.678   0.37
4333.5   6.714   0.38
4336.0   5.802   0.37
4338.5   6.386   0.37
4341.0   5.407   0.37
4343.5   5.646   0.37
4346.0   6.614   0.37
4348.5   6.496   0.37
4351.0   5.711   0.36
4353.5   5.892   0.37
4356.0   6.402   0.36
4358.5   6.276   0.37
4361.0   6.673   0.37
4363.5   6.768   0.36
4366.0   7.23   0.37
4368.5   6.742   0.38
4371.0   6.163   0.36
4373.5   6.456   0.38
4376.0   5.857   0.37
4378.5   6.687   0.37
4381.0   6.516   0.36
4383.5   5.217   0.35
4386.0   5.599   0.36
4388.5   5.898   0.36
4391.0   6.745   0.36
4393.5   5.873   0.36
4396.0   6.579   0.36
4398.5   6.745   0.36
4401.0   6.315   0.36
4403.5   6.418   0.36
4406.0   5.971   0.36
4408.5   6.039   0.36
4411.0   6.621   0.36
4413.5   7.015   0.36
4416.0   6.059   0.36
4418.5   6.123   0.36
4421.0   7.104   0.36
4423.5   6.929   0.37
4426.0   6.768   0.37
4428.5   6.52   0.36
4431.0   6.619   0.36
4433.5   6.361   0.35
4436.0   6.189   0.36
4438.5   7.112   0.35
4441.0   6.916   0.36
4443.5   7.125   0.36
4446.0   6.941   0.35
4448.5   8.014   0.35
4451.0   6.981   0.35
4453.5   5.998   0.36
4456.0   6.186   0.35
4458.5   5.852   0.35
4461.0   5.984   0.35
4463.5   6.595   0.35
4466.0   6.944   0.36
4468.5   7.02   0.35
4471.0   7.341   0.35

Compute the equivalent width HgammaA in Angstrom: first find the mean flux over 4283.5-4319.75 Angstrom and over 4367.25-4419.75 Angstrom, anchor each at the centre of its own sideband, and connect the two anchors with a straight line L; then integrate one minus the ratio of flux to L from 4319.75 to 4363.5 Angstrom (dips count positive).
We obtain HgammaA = -3.6 Angstrom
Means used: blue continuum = 5.16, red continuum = 6.27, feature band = 6.11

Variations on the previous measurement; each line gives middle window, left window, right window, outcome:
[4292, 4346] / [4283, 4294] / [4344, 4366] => 3.22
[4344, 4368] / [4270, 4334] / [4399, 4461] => -2.17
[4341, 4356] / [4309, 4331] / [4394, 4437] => -0.28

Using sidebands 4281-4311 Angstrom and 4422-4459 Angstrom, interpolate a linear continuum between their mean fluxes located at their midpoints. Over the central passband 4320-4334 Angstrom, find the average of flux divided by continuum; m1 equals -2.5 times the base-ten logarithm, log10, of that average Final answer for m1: -0.12 mag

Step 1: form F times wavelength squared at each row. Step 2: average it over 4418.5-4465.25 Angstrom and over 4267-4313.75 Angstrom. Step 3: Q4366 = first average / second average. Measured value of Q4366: 1.40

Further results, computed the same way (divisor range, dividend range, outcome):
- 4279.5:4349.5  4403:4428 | 1.22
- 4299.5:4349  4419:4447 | 1.25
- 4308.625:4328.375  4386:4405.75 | 1.16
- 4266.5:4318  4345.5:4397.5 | 1.26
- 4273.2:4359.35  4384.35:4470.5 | 1.22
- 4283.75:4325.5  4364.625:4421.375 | 1.25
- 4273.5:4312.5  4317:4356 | 1.22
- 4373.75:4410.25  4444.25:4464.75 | 1.09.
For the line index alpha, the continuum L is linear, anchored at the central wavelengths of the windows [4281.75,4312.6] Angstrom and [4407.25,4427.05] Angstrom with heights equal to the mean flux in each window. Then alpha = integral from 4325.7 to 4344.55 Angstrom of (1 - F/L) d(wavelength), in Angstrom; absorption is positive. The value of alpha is -1.63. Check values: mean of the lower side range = 4.95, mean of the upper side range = 6.58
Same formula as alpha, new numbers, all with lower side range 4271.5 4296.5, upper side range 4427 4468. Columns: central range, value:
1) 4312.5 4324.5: -1.08 Angstrom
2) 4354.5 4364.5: -0.87 Angstrom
